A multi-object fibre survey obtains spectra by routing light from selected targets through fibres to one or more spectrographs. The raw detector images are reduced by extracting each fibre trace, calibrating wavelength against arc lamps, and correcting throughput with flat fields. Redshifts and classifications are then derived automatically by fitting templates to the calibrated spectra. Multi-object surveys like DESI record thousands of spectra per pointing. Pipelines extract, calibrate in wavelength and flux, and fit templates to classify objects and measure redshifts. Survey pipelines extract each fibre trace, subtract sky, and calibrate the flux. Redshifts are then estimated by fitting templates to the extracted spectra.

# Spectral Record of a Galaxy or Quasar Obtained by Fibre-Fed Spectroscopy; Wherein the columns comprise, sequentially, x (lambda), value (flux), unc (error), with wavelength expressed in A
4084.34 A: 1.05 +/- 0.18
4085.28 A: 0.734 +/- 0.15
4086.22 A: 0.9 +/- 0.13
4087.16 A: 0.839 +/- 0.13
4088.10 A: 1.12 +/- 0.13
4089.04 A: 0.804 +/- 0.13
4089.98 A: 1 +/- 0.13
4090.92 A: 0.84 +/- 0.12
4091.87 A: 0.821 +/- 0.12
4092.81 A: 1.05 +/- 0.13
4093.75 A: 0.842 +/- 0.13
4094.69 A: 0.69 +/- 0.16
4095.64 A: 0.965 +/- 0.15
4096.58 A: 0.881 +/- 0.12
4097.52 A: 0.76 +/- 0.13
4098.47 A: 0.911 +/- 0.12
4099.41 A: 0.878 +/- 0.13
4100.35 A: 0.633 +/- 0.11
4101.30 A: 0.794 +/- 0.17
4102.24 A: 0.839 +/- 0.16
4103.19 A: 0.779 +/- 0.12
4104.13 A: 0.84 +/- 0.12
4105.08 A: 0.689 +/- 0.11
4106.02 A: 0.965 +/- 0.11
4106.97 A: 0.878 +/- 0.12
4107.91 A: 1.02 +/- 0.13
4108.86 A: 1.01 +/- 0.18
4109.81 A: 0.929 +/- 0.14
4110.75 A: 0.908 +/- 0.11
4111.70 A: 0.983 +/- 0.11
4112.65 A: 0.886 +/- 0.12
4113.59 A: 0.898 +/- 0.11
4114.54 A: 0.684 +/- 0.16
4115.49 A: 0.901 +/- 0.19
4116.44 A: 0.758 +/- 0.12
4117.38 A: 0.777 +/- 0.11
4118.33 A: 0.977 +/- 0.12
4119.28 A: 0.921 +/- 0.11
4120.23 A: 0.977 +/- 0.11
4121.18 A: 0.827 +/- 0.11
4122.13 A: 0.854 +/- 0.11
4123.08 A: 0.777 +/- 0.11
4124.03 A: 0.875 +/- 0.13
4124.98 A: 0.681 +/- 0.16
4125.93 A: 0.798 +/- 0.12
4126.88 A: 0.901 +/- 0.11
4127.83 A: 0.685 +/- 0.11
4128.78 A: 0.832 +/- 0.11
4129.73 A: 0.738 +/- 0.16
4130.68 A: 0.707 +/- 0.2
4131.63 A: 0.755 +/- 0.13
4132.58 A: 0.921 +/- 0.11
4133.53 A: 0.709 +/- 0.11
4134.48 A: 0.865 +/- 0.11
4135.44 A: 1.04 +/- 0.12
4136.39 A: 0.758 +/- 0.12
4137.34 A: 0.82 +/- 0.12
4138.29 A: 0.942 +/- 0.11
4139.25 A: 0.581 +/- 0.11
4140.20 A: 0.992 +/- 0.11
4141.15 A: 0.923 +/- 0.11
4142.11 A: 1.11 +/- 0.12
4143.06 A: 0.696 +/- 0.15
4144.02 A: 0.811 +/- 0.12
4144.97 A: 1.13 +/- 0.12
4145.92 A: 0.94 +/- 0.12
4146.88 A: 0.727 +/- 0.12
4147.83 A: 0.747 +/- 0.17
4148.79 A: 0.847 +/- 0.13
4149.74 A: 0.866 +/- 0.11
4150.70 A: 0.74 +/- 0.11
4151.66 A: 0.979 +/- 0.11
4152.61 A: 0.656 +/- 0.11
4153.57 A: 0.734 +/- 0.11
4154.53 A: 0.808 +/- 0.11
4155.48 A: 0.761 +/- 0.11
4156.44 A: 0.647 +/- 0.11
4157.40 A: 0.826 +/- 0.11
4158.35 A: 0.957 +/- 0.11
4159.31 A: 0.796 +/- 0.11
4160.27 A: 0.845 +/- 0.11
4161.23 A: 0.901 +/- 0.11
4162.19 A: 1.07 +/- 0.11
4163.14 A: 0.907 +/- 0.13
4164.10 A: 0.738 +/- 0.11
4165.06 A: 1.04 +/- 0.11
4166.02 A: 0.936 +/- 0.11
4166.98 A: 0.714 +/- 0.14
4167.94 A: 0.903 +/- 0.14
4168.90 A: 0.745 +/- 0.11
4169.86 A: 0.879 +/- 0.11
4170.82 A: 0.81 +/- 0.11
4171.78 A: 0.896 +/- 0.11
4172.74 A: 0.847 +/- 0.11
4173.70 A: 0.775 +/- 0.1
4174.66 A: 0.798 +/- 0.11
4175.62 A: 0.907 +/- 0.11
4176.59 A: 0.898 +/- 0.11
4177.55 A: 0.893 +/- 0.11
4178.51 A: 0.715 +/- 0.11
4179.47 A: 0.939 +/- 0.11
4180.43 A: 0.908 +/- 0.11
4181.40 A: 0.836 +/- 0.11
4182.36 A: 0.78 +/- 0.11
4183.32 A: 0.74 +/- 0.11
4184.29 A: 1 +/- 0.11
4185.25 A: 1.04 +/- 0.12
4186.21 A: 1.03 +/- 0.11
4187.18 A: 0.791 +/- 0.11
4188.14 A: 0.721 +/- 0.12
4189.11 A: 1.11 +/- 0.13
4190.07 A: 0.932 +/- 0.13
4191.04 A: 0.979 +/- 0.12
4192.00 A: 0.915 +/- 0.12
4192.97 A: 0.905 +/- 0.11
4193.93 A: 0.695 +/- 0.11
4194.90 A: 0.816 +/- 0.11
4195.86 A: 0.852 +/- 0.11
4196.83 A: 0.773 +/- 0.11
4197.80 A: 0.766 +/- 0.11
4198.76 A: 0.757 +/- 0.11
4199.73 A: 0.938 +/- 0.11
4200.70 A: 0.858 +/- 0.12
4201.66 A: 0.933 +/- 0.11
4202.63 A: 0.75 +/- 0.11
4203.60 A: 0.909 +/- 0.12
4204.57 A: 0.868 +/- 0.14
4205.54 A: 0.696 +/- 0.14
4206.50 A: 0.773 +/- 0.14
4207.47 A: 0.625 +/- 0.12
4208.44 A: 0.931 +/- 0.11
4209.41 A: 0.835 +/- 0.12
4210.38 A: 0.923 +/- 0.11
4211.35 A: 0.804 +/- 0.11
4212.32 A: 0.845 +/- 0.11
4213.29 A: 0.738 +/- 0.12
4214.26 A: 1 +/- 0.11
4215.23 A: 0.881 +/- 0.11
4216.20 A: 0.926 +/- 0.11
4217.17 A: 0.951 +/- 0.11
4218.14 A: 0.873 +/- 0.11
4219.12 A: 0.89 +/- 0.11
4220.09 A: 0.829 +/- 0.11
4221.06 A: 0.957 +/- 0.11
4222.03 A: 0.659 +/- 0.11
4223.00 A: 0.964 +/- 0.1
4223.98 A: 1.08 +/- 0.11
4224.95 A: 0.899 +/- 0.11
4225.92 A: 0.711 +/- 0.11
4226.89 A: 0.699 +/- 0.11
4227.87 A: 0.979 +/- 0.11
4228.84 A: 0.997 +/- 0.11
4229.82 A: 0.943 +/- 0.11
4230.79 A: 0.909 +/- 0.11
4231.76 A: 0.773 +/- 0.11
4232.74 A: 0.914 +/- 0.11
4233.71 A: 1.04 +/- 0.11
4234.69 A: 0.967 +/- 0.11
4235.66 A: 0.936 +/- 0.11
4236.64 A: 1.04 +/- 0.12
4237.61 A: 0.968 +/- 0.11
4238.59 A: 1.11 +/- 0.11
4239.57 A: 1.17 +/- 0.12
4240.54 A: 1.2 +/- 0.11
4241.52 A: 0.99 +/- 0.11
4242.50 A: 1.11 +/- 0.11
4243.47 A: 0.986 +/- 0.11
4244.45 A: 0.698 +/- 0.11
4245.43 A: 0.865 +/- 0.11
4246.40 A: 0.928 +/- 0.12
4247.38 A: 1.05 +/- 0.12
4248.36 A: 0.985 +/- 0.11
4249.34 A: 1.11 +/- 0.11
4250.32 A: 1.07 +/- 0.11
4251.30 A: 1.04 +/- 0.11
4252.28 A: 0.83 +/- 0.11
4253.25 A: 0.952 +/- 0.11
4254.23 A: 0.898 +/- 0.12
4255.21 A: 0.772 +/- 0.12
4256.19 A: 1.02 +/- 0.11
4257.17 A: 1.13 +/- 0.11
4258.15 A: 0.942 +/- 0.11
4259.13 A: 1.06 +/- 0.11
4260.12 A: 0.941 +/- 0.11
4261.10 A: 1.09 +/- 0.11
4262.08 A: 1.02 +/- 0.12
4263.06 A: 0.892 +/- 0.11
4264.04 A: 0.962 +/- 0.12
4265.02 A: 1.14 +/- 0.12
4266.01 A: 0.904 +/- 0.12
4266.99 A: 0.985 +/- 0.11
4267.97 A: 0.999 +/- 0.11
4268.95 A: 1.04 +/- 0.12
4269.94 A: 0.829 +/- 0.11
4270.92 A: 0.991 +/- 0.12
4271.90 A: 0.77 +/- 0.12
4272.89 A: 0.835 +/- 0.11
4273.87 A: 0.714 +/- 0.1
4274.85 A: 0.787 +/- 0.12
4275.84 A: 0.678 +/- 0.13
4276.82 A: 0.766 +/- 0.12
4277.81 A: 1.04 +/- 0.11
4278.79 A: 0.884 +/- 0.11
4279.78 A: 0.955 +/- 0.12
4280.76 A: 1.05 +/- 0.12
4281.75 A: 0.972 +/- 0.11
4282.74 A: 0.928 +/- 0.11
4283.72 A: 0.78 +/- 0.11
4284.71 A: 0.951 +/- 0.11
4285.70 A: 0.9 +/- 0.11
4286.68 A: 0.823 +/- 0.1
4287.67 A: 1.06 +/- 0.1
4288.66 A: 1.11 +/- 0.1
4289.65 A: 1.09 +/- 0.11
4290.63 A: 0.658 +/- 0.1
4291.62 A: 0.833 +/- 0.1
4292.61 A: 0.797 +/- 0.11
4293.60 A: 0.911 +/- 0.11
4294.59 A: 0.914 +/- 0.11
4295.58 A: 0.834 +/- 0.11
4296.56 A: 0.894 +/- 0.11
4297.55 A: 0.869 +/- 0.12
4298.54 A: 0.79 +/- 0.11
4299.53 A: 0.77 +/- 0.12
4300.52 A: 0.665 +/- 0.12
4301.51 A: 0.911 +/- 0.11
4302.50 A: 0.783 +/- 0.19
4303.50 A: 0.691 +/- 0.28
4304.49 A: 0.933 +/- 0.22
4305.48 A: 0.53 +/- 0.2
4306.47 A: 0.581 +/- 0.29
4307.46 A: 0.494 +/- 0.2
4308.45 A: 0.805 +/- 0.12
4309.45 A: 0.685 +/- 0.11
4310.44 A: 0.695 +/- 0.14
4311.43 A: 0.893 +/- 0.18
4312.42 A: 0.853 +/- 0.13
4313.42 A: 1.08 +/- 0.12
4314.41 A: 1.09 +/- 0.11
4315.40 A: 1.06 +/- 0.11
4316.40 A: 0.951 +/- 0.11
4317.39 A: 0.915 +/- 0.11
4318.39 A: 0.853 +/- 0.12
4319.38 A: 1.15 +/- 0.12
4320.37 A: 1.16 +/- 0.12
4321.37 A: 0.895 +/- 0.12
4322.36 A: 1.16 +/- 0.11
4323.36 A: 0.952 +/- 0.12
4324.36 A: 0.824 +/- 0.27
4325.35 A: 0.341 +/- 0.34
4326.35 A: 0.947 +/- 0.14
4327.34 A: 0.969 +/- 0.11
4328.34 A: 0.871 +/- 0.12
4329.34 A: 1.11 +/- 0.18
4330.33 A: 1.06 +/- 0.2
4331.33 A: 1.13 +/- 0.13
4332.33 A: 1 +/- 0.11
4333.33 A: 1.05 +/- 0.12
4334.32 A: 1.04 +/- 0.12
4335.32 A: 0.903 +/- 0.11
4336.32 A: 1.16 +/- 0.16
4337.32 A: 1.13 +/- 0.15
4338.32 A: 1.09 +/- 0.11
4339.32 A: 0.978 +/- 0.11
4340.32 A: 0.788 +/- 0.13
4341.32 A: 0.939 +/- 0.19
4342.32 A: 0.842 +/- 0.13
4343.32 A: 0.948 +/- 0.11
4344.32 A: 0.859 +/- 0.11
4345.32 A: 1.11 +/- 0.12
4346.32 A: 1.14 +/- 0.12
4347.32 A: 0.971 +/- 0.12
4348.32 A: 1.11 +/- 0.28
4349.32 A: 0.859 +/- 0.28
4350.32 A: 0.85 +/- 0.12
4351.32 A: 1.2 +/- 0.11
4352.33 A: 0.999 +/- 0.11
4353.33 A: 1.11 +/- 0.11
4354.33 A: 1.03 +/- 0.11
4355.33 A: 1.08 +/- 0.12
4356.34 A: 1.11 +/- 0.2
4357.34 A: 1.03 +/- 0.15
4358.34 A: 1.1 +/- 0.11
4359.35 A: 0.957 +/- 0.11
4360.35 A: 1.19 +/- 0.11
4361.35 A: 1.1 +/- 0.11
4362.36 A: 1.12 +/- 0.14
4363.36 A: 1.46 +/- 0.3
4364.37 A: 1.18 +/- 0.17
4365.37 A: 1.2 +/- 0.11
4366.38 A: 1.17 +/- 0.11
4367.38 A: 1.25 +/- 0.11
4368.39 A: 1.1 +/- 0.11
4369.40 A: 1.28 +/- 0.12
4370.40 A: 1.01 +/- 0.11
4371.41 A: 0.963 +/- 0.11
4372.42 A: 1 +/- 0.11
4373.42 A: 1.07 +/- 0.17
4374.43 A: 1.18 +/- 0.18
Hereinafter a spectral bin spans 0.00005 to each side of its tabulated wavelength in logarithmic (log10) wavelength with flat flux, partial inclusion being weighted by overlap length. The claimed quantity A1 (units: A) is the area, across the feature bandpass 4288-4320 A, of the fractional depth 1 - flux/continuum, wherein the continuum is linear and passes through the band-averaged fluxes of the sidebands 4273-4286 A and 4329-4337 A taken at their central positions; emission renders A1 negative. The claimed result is 3.66 A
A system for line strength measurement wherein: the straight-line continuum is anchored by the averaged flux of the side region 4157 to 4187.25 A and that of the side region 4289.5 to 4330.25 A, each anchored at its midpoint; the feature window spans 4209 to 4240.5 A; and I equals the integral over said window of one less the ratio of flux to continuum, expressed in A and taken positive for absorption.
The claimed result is -1.8 A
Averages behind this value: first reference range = 0.872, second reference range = 0.859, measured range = 0.917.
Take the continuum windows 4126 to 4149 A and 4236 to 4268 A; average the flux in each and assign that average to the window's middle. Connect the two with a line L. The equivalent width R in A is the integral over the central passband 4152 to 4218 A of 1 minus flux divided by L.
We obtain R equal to 3.8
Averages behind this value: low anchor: 0.84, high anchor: 0.995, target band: 0.852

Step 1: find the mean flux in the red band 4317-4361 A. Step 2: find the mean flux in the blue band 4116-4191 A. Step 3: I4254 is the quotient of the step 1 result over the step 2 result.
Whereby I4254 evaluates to 1.18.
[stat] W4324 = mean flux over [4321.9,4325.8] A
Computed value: 0.821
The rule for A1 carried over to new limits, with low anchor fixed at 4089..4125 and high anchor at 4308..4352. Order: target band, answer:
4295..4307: 2.3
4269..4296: 1.6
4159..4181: 0.7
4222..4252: -1.4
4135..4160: 1.2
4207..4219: 0.6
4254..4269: -0.9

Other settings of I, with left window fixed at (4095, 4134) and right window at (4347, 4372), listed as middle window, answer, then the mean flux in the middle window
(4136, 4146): -0.1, 0.881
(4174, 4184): 0.7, 0.843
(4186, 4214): 2.6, 0.843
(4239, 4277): 1.4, 0.954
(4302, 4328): 4.8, 0.857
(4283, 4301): 2.7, 0.871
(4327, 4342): 0.8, 1.01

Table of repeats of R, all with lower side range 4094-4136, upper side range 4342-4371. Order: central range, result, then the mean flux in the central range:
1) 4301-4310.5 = 3.0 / 0.711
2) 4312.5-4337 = 1.5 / 0.985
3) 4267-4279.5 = 1.7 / 0.868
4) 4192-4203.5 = 1.2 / 0.829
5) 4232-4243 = -0.8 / 1.03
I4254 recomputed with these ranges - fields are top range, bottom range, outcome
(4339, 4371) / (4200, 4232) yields 1.24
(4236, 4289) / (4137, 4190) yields 1.12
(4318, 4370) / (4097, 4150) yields 1.22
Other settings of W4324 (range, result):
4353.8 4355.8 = 1.06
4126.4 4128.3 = 0.794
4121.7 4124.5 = 0.835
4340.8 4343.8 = 0.908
